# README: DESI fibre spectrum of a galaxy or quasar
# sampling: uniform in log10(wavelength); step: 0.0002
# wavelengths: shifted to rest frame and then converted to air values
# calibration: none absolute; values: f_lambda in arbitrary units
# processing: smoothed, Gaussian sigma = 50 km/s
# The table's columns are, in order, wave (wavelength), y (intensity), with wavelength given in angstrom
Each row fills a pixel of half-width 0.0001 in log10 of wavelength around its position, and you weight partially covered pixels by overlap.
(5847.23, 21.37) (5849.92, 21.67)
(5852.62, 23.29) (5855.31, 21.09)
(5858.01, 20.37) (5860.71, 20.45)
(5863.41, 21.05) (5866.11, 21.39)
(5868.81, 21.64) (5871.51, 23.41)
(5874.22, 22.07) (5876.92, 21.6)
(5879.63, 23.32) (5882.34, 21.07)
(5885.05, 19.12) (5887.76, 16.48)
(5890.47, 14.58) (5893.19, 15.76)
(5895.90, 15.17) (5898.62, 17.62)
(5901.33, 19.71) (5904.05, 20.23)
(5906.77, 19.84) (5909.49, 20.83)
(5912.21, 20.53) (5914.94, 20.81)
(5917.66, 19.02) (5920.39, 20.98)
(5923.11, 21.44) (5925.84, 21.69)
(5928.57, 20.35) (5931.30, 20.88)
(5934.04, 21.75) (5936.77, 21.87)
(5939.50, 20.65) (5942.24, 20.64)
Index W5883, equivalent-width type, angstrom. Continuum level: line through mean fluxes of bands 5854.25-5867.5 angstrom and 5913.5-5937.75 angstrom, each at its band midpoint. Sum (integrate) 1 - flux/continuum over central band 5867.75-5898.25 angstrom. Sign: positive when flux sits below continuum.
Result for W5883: 2.20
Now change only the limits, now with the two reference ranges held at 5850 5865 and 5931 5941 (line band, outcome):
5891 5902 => 2.4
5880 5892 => 1.7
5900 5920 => 1.1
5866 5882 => -0.7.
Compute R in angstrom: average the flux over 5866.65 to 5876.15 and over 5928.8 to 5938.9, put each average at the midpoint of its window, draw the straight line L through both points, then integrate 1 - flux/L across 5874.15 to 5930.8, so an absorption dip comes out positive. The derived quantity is 5.7 angstrom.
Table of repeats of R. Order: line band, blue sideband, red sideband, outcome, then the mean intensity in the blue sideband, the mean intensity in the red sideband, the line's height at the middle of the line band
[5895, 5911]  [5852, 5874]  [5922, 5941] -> 1.7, 21.6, 21.2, 21.4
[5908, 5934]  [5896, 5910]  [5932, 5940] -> -0.5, 19.2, 21.5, 20.4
